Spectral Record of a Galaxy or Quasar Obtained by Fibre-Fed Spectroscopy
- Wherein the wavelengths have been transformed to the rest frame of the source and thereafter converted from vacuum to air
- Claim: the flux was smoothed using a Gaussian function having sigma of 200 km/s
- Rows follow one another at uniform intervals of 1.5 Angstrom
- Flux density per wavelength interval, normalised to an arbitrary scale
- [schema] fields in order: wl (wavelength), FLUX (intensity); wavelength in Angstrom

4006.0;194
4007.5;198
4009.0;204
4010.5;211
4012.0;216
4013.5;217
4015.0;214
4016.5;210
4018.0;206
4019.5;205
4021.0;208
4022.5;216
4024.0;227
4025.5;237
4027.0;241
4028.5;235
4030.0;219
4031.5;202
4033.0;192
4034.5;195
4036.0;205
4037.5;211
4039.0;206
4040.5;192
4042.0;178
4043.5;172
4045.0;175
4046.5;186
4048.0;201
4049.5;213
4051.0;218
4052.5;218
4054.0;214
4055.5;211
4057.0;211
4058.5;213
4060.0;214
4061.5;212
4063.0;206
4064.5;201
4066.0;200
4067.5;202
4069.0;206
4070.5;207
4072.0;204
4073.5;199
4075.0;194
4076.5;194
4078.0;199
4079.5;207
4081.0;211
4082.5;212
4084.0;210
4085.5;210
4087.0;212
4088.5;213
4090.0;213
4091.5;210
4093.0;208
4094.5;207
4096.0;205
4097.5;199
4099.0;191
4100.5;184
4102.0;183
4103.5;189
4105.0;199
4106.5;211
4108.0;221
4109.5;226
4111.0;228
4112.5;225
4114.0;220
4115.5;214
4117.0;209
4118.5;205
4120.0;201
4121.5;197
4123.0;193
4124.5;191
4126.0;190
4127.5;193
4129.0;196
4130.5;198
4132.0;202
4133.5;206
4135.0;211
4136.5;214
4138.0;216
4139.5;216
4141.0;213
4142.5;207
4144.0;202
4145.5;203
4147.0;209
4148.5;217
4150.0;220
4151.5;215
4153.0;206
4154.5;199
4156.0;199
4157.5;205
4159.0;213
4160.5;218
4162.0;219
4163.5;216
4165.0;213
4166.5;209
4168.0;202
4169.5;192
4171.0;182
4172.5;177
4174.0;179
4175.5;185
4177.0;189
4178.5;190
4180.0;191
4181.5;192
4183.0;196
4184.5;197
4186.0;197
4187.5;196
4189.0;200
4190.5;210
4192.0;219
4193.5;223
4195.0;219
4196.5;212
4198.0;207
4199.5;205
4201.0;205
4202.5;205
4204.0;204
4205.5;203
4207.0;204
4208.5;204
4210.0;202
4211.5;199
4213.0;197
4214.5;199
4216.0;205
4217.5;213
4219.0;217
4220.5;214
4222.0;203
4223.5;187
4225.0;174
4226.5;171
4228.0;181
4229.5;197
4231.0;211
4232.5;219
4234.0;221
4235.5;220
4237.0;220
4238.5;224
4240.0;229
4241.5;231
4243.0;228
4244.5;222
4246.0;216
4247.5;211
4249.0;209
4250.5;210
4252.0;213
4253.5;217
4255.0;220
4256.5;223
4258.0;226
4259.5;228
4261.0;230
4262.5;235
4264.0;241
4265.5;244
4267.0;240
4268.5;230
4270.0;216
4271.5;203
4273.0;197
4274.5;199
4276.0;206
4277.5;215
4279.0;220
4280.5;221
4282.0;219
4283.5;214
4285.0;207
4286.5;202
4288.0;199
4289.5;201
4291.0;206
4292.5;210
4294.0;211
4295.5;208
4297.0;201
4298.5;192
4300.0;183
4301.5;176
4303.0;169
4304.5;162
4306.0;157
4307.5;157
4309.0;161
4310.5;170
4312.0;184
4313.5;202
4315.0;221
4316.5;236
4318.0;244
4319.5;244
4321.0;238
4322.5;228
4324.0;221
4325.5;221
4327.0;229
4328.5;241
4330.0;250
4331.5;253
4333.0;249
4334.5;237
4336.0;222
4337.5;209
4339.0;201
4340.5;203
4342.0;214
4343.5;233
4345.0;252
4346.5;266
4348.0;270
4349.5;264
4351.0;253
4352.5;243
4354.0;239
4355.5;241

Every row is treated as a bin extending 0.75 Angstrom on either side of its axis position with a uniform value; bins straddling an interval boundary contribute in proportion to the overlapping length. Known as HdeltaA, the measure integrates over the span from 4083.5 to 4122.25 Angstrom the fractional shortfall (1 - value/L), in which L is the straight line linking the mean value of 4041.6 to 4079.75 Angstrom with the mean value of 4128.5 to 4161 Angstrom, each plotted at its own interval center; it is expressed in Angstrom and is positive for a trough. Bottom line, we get -0.4 Angstrom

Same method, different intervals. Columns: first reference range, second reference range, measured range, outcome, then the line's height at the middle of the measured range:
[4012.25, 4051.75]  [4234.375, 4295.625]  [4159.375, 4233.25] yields 4.6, 215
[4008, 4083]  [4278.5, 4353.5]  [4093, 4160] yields 1.2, 209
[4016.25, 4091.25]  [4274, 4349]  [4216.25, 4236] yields 0.8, 211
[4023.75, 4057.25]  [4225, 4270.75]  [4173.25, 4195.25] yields 1.7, 215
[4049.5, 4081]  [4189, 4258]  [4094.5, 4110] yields 0.5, 207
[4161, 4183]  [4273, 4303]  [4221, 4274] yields -3.9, 201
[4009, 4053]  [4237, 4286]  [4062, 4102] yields 1.3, 210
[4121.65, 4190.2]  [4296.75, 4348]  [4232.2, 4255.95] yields -1.3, 208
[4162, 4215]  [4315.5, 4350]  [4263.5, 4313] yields 5.3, 225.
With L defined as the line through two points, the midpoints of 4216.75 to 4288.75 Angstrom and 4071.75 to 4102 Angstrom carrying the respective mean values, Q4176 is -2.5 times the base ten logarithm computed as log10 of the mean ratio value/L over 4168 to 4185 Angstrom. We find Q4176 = 0.113 mag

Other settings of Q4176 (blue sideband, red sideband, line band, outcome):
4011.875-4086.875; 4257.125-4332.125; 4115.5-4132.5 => 0.05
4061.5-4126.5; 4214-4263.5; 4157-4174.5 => 0.03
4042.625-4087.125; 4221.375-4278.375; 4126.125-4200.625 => 0.03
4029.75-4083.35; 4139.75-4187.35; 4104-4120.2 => -0.06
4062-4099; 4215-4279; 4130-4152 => -0.01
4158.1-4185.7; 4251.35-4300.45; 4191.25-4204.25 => -0.05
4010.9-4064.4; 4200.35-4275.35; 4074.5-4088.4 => 0.02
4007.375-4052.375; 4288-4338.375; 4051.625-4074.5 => 0.00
